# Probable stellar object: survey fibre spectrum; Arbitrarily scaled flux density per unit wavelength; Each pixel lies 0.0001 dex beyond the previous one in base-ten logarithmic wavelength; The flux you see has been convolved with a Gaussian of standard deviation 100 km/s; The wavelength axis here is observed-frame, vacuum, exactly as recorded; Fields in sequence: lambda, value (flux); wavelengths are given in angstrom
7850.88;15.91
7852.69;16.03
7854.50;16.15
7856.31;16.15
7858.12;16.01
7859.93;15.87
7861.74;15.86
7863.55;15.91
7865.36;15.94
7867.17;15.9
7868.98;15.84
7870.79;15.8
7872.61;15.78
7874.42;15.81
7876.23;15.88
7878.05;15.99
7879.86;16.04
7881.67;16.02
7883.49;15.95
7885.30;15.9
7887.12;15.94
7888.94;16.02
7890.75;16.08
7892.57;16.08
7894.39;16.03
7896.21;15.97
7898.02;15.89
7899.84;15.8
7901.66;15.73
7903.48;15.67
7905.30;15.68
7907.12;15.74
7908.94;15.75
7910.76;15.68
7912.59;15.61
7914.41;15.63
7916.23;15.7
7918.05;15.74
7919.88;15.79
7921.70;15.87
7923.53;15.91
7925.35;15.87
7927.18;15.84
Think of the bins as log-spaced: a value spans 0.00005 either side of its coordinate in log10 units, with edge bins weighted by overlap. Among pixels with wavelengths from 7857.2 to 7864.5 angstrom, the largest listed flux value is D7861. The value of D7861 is 16.01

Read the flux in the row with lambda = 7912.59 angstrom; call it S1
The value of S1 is 15.61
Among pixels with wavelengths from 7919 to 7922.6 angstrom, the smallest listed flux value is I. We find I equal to 15.79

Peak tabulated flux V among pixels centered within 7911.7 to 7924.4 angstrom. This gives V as 15.91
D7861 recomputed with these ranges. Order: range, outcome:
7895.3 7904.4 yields 15.97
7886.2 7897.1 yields 16.08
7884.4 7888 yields 15.94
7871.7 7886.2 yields 16.04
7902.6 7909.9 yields 15.75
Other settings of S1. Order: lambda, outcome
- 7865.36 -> 15.94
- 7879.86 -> 16.04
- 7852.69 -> 16.03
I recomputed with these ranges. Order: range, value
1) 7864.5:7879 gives 15.78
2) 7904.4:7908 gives 15.68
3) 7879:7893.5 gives 15.9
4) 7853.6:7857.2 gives 16.15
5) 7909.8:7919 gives 15.61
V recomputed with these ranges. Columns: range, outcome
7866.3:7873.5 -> 15.9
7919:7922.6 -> 15.87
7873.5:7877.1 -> 15.88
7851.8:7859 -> 16.15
